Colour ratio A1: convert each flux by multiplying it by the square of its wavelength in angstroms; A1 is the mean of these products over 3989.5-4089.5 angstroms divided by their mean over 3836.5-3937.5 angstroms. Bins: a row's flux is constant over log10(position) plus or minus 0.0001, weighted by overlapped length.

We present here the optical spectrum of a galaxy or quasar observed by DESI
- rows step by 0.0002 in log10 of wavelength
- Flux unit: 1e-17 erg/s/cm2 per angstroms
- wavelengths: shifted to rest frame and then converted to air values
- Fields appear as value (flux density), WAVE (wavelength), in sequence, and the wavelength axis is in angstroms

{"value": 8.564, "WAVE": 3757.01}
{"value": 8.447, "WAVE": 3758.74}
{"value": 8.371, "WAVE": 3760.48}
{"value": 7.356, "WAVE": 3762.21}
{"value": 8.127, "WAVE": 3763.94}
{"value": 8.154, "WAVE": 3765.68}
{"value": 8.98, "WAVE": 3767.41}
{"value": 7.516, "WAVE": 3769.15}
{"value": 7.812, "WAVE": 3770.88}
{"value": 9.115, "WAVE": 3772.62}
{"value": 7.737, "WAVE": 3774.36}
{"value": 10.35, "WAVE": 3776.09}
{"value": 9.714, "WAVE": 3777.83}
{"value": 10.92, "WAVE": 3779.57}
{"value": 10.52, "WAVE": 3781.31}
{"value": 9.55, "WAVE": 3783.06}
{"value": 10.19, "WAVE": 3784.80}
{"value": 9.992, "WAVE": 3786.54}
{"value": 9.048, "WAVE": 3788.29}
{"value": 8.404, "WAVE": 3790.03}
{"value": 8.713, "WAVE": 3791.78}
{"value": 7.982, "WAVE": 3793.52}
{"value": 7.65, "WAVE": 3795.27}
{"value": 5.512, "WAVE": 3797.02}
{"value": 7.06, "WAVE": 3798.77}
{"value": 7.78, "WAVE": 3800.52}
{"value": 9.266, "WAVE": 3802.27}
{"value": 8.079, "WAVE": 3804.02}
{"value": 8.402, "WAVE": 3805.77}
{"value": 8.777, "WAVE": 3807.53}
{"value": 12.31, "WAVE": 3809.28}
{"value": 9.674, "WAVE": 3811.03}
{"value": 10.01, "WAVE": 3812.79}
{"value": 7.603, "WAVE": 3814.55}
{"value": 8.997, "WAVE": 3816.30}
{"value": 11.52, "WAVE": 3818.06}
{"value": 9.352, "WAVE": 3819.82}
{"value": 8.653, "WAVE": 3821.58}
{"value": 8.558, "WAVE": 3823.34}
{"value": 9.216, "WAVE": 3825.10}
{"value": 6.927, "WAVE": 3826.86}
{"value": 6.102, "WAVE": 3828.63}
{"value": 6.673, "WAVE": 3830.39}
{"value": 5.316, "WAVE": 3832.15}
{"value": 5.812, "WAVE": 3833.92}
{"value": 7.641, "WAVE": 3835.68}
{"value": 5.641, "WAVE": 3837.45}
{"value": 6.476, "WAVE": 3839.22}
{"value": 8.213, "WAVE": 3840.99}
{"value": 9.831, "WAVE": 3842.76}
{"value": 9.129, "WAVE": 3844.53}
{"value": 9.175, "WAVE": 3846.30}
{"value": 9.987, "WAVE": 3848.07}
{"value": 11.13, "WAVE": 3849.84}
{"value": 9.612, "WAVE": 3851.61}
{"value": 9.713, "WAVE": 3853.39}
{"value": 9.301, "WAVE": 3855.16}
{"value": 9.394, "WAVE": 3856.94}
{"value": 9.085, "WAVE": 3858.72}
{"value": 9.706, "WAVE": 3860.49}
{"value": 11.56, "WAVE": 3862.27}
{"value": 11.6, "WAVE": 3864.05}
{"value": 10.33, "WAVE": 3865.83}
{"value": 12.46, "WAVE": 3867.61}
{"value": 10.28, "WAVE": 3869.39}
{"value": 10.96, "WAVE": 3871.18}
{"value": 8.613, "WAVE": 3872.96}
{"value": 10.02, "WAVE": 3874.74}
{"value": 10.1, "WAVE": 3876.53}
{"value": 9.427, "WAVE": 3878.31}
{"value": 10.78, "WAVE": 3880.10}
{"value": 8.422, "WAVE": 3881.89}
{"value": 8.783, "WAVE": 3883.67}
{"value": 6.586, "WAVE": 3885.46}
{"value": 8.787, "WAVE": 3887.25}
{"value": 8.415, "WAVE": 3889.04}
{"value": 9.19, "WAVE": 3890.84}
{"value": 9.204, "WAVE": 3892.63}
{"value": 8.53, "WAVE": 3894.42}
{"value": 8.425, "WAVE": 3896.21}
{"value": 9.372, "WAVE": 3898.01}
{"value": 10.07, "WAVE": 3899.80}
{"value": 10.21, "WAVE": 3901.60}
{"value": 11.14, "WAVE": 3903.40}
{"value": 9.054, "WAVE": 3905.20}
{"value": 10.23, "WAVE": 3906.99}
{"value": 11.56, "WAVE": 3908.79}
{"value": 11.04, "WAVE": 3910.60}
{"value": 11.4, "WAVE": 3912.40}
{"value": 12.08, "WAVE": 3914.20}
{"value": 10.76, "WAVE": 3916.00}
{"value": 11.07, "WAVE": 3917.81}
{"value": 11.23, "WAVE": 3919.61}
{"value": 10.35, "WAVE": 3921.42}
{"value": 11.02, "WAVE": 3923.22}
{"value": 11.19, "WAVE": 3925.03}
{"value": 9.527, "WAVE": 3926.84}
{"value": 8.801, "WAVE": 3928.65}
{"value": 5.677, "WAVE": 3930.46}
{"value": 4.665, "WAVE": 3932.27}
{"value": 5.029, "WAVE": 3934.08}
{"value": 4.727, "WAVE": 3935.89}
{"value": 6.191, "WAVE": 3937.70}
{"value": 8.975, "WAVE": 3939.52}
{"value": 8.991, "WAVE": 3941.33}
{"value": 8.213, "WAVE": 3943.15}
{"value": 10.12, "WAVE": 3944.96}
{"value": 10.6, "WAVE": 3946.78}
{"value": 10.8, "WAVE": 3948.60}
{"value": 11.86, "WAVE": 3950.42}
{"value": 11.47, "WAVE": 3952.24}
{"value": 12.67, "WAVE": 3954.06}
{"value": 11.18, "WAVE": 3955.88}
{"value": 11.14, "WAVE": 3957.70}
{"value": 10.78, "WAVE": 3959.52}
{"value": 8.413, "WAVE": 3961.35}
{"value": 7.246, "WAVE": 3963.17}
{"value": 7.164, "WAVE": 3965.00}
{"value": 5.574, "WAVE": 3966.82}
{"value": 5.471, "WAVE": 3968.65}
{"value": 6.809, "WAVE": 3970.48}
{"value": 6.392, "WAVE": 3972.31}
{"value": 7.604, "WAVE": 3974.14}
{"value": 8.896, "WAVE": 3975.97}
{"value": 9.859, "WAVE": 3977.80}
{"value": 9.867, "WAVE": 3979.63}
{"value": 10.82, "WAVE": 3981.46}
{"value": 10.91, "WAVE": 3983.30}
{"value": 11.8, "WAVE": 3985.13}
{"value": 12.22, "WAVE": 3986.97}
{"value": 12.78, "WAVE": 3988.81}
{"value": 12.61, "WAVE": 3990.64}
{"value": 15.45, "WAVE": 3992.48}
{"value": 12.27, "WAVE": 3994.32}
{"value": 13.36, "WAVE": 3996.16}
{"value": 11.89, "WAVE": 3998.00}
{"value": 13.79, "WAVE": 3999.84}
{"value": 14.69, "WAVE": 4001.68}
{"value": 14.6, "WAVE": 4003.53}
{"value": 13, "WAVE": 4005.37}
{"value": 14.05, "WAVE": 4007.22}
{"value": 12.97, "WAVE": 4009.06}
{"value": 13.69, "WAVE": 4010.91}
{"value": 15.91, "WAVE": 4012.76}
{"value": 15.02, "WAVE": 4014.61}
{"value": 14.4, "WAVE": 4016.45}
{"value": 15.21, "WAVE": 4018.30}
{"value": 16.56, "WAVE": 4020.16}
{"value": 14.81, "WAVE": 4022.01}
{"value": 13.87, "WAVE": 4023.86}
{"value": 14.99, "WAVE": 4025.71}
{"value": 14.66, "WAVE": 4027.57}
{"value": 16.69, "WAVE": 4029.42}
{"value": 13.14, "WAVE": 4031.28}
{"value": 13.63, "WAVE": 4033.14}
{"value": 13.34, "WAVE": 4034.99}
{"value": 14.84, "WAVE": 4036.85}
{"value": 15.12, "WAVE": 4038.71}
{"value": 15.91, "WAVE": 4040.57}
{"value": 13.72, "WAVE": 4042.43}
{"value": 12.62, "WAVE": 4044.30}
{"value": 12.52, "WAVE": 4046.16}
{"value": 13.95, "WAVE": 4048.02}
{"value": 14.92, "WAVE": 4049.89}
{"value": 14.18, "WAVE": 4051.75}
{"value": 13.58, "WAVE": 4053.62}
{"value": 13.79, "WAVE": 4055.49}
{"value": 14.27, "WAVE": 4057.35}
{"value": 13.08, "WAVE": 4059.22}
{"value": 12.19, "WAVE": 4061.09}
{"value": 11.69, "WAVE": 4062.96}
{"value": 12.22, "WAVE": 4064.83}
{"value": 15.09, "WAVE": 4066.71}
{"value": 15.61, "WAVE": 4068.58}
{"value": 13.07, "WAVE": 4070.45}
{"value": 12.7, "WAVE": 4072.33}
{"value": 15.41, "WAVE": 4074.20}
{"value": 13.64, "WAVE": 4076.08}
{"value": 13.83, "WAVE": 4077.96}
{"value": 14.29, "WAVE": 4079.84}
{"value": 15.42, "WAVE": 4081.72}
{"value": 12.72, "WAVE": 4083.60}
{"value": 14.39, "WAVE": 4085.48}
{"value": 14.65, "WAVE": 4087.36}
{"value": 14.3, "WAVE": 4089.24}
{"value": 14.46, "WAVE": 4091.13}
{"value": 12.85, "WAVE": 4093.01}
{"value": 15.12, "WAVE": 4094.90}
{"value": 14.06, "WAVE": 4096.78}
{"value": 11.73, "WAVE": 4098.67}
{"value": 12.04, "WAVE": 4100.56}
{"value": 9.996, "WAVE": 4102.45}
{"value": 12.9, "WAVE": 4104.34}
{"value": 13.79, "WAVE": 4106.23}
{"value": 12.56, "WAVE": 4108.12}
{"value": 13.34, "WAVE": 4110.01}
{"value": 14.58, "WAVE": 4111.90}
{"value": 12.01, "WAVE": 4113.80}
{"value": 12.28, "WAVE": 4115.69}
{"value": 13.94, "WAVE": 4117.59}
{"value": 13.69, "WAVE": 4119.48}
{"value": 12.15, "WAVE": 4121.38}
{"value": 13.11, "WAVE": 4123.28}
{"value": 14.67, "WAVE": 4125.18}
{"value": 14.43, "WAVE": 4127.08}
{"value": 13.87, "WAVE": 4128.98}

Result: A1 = 1.6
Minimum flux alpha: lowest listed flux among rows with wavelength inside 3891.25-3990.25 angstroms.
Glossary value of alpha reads 4.665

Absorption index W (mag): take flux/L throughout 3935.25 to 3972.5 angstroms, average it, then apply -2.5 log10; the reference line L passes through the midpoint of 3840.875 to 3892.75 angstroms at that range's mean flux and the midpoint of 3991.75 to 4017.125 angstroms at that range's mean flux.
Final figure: 0.36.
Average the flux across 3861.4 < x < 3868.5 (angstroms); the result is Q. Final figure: 11.5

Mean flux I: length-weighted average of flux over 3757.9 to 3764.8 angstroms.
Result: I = 8.07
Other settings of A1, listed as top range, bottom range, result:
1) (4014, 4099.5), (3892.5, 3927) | 1.46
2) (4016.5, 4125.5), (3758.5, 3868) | 1.78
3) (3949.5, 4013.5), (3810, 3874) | 1.32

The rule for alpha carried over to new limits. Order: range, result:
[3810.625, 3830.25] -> 6.102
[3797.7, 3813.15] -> 7.06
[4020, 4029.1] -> 13.87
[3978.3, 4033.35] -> 9.867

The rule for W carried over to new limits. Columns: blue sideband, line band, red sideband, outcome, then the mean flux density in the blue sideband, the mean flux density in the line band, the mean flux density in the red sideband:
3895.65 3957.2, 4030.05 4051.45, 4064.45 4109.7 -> -0.125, 9.71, 14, 13.6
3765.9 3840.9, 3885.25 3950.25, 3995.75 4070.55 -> 0.203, 8.46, 9.31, 14.1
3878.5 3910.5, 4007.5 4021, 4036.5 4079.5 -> -0.170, 9.38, 14.8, 13.8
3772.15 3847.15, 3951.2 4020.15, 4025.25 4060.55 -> 0.120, 8.54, 11.5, 14.1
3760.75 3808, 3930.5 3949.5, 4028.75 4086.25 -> 0.445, 8.61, 7.74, 13.9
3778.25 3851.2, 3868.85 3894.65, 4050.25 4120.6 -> 0.068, 8.59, 9.21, 13.5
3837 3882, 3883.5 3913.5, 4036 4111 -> 0.096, 9.71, 9.56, 13.7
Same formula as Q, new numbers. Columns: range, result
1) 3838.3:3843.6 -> 8.14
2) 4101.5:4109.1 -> 12.3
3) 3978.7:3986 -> 10.8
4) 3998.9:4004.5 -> 14.3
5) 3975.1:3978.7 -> 9.39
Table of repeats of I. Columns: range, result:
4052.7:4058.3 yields 13.9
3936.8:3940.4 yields 7.56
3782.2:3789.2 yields 9.69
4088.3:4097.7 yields 14.2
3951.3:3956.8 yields 11.8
